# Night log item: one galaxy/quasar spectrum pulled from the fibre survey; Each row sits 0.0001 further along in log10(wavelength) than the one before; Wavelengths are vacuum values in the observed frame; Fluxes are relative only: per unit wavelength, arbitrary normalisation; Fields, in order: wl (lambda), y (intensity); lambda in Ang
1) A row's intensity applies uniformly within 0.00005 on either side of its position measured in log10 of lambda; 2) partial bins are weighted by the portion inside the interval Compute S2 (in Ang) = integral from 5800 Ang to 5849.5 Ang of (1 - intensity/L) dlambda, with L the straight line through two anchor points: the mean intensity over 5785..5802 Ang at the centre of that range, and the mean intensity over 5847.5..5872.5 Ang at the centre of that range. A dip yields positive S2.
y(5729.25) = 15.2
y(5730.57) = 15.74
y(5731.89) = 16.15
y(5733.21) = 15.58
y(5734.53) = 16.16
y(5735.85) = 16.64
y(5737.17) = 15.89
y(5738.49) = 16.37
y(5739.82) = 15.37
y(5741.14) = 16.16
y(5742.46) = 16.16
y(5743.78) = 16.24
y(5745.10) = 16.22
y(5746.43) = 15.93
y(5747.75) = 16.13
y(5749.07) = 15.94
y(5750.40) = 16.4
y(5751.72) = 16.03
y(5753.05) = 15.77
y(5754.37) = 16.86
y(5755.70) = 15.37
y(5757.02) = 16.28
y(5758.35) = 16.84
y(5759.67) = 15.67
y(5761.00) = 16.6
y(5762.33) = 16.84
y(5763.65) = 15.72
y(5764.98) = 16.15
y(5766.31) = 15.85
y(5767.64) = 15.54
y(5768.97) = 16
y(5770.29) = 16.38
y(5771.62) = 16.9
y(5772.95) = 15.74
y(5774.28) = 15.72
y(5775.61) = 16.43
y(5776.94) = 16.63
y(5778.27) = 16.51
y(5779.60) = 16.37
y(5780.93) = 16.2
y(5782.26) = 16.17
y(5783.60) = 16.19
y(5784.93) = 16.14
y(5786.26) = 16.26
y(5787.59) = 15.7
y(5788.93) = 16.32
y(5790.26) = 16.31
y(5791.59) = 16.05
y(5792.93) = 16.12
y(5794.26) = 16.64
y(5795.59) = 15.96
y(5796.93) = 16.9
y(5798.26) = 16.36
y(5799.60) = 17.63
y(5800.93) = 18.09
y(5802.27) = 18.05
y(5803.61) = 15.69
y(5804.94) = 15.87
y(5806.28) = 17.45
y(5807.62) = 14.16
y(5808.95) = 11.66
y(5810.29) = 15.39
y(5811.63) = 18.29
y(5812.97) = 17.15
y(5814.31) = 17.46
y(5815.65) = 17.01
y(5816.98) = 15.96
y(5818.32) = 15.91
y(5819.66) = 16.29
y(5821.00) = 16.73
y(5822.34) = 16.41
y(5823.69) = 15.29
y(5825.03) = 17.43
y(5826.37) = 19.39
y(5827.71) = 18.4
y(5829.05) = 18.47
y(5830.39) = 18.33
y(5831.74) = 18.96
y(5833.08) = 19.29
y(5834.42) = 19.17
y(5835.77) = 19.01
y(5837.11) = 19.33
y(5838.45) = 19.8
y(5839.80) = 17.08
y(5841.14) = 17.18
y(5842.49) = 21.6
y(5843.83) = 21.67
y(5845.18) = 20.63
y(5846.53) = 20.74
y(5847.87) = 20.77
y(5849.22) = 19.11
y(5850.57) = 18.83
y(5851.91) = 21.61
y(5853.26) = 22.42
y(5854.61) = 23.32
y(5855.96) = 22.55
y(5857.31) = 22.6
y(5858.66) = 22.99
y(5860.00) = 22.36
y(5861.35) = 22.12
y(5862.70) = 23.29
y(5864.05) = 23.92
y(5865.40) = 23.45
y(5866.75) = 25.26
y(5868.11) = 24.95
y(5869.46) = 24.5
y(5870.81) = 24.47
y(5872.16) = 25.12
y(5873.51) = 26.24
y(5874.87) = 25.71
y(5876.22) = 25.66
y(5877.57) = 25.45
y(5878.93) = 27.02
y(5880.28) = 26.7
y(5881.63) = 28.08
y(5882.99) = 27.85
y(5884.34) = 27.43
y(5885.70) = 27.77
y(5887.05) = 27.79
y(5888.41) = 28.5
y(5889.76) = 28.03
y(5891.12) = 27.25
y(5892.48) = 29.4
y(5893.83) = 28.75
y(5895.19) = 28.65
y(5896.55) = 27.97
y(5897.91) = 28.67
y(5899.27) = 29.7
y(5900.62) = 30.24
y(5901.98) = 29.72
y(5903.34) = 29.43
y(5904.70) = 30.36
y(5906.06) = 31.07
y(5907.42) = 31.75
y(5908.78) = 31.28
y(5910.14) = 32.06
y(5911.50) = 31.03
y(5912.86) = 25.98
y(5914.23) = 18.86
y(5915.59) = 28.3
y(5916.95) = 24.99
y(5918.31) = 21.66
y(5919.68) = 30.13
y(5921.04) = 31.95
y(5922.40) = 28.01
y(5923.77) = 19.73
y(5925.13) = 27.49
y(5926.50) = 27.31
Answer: 4.3 Ang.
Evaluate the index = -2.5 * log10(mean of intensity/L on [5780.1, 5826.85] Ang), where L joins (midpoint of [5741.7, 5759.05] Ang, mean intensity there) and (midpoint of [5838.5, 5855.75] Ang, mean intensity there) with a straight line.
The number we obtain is 0.131 mag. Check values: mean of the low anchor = 16.2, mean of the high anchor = 20.4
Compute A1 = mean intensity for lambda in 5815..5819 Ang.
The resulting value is 16.3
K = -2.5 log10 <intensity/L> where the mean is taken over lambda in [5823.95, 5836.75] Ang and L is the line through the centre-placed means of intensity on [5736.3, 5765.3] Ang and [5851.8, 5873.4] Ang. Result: 0.15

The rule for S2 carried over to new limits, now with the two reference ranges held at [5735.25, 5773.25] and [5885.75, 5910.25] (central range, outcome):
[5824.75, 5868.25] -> 6.9 Ang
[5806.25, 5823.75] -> 4.6 Ang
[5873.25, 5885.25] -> 0.4 Ang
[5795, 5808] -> 2.4 Ang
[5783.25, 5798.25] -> 2.5 Ang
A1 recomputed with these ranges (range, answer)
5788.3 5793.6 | 16.2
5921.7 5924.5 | 24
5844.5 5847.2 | 20.6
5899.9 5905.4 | 30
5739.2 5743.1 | 15.9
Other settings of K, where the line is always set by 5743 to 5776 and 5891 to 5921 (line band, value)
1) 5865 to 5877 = 0.02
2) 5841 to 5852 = 0.16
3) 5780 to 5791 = 0.14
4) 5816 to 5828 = 0.26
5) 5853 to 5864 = 0.08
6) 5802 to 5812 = 0.28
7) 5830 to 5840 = 0.19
